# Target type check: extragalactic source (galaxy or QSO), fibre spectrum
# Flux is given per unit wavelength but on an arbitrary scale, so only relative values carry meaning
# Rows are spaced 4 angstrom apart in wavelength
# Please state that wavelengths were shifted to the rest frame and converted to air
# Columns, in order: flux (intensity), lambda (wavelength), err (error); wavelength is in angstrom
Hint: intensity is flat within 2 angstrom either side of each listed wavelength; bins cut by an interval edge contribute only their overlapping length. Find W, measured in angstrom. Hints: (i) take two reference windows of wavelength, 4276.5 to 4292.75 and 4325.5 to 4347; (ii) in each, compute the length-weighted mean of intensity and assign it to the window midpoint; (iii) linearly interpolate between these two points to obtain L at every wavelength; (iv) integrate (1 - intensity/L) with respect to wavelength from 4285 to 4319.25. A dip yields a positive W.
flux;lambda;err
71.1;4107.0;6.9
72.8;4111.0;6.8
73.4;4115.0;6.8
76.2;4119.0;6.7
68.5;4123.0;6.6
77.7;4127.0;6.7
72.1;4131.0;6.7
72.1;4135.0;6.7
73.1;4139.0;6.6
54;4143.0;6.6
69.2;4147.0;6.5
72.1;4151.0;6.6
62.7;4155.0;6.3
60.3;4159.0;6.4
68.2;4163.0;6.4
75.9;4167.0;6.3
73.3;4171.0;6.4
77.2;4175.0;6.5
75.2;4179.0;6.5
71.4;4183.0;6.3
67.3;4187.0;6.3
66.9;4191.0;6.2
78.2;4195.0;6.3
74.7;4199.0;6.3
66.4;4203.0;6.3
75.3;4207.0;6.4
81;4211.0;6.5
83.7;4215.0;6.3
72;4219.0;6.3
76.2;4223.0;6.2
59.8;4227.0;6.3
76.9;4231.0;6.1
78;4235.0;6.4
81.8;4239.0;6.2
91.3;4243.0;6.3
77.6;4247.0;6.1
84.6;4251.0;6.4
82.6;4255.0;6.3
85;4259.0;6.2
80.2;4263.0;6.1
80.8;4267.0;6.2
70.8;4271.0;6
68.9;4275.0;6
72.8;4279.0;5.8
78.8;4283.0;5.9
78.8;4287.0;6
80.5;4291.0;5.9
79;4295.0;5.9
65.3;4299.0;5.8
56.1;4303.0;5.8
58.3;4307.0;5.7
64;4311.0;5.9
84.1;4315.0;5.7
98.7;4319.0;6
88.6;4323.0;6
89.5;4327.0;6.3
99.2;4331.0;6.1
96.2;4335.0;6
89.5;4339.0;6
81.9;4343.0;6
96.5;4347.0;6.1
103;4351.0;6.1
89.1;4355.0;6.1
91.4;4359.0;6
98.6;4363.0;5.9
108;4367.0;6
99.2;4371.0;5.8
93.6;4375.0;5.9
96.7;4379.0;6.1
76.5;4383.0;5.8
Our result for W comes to 4.0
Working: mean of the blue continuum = 77.4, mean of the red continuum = 91.8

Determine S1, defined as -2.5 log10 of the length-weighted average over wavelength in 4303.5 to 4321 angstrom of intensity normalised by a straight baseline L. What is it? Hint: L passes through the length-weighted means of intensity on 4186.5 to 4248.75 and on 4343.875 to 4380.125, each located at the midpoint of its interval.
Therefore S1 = 0.20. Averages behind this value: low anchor 75.6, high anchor 96.9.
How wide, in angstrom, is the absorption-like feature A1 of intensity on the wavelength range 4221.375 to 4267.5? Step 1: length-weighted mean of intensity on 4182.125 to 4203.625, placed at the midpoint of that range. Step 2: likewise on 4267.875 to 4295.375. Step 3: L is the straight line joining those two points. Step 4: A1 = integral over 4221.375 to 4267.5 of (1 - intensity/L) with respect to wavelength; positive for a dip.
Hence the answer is -3.6 angstrom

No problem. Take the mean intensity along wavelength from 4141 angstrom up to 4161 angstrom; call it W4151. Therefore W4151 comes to 63.7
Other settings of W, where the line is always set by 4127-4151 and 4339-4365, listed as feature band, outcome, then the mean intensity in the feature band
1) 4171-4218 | 0.78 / 74.2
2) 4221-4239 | 1.30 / 73.7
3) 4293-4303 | 2.08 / 68.9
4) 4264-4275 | 1.17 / 74.9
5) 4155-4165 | 1.07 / 63.9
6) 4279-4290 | 0.99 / 77.9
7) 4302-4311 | 2.99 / 58.8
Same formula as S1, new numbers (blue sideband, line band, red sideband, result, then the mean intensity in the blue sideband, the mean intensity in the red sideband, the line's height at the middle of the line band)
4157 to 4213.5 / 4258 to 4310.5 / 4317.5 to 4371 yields 0.179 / 72.3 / 94.8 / 86.3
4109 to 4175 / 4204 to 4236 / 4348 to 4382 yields 0.064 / 70.3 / 96.8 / 79.6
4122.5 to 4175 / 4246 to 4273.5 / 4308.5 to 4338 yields 0.016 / 69.5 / 88.1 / 81.3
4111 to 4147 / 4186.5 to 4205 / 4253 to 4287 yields 0.046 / 70.9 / 77.6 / 74.1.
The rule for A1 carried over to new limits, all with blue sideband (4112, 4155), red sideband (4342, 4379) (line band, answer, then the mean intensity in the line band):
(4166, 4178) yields -0.09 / 75.4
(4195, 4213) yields 0.84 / 74.8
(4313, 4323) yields 0.06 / 90.8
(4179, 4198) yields 1.27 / 71.6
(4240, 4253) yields -0.16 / 84.3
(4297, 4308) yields 3.63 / 60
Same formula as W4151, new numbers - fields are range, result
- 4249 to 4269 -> 82.6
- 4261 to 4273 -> 77.3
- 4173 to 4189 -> 72.8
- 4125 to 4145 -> 69.8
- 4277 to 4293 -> 77.7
